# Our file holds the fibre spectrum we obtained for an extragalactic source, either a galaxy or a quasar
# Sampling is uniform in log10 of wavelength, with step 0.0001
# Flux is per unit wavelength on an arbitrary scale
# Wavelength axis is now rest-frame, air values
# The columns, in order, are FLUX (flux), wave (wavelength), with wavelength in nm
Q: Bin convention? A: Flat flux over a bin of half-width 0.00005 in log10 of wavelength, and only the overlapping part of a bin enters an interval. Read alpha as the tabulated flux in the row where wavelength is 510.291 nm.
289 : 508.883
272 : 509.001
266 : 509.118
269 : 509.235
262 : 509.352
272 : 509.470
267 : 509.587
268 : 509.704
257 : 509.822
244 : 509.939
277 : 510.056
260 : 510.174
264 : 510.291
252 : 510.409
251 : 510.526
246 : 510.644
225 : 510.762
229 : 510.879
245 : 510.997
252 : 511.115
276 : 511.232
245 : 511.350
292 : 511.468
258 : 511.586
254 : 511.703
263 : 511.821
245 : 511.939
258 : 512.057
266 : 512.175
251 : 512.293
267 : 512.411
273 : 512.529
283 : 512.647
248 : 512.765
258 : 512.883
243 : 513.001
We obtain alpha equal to 264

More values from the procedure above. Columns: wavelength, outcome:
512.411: 267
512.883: 258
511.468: 292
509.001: 272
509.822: 257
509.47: 272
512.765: 248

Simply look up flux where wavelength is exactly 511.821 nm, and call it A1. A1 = 263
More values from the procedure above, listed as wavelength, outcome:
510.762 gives 225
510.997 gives 245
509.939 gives 244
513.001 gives 243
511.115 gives 252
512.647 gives 283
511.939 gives 245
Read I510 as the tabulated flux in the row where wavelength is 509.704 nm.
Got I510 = 268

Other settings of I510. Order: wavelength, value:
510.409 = 252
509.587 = 267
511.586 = 258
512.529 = 273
